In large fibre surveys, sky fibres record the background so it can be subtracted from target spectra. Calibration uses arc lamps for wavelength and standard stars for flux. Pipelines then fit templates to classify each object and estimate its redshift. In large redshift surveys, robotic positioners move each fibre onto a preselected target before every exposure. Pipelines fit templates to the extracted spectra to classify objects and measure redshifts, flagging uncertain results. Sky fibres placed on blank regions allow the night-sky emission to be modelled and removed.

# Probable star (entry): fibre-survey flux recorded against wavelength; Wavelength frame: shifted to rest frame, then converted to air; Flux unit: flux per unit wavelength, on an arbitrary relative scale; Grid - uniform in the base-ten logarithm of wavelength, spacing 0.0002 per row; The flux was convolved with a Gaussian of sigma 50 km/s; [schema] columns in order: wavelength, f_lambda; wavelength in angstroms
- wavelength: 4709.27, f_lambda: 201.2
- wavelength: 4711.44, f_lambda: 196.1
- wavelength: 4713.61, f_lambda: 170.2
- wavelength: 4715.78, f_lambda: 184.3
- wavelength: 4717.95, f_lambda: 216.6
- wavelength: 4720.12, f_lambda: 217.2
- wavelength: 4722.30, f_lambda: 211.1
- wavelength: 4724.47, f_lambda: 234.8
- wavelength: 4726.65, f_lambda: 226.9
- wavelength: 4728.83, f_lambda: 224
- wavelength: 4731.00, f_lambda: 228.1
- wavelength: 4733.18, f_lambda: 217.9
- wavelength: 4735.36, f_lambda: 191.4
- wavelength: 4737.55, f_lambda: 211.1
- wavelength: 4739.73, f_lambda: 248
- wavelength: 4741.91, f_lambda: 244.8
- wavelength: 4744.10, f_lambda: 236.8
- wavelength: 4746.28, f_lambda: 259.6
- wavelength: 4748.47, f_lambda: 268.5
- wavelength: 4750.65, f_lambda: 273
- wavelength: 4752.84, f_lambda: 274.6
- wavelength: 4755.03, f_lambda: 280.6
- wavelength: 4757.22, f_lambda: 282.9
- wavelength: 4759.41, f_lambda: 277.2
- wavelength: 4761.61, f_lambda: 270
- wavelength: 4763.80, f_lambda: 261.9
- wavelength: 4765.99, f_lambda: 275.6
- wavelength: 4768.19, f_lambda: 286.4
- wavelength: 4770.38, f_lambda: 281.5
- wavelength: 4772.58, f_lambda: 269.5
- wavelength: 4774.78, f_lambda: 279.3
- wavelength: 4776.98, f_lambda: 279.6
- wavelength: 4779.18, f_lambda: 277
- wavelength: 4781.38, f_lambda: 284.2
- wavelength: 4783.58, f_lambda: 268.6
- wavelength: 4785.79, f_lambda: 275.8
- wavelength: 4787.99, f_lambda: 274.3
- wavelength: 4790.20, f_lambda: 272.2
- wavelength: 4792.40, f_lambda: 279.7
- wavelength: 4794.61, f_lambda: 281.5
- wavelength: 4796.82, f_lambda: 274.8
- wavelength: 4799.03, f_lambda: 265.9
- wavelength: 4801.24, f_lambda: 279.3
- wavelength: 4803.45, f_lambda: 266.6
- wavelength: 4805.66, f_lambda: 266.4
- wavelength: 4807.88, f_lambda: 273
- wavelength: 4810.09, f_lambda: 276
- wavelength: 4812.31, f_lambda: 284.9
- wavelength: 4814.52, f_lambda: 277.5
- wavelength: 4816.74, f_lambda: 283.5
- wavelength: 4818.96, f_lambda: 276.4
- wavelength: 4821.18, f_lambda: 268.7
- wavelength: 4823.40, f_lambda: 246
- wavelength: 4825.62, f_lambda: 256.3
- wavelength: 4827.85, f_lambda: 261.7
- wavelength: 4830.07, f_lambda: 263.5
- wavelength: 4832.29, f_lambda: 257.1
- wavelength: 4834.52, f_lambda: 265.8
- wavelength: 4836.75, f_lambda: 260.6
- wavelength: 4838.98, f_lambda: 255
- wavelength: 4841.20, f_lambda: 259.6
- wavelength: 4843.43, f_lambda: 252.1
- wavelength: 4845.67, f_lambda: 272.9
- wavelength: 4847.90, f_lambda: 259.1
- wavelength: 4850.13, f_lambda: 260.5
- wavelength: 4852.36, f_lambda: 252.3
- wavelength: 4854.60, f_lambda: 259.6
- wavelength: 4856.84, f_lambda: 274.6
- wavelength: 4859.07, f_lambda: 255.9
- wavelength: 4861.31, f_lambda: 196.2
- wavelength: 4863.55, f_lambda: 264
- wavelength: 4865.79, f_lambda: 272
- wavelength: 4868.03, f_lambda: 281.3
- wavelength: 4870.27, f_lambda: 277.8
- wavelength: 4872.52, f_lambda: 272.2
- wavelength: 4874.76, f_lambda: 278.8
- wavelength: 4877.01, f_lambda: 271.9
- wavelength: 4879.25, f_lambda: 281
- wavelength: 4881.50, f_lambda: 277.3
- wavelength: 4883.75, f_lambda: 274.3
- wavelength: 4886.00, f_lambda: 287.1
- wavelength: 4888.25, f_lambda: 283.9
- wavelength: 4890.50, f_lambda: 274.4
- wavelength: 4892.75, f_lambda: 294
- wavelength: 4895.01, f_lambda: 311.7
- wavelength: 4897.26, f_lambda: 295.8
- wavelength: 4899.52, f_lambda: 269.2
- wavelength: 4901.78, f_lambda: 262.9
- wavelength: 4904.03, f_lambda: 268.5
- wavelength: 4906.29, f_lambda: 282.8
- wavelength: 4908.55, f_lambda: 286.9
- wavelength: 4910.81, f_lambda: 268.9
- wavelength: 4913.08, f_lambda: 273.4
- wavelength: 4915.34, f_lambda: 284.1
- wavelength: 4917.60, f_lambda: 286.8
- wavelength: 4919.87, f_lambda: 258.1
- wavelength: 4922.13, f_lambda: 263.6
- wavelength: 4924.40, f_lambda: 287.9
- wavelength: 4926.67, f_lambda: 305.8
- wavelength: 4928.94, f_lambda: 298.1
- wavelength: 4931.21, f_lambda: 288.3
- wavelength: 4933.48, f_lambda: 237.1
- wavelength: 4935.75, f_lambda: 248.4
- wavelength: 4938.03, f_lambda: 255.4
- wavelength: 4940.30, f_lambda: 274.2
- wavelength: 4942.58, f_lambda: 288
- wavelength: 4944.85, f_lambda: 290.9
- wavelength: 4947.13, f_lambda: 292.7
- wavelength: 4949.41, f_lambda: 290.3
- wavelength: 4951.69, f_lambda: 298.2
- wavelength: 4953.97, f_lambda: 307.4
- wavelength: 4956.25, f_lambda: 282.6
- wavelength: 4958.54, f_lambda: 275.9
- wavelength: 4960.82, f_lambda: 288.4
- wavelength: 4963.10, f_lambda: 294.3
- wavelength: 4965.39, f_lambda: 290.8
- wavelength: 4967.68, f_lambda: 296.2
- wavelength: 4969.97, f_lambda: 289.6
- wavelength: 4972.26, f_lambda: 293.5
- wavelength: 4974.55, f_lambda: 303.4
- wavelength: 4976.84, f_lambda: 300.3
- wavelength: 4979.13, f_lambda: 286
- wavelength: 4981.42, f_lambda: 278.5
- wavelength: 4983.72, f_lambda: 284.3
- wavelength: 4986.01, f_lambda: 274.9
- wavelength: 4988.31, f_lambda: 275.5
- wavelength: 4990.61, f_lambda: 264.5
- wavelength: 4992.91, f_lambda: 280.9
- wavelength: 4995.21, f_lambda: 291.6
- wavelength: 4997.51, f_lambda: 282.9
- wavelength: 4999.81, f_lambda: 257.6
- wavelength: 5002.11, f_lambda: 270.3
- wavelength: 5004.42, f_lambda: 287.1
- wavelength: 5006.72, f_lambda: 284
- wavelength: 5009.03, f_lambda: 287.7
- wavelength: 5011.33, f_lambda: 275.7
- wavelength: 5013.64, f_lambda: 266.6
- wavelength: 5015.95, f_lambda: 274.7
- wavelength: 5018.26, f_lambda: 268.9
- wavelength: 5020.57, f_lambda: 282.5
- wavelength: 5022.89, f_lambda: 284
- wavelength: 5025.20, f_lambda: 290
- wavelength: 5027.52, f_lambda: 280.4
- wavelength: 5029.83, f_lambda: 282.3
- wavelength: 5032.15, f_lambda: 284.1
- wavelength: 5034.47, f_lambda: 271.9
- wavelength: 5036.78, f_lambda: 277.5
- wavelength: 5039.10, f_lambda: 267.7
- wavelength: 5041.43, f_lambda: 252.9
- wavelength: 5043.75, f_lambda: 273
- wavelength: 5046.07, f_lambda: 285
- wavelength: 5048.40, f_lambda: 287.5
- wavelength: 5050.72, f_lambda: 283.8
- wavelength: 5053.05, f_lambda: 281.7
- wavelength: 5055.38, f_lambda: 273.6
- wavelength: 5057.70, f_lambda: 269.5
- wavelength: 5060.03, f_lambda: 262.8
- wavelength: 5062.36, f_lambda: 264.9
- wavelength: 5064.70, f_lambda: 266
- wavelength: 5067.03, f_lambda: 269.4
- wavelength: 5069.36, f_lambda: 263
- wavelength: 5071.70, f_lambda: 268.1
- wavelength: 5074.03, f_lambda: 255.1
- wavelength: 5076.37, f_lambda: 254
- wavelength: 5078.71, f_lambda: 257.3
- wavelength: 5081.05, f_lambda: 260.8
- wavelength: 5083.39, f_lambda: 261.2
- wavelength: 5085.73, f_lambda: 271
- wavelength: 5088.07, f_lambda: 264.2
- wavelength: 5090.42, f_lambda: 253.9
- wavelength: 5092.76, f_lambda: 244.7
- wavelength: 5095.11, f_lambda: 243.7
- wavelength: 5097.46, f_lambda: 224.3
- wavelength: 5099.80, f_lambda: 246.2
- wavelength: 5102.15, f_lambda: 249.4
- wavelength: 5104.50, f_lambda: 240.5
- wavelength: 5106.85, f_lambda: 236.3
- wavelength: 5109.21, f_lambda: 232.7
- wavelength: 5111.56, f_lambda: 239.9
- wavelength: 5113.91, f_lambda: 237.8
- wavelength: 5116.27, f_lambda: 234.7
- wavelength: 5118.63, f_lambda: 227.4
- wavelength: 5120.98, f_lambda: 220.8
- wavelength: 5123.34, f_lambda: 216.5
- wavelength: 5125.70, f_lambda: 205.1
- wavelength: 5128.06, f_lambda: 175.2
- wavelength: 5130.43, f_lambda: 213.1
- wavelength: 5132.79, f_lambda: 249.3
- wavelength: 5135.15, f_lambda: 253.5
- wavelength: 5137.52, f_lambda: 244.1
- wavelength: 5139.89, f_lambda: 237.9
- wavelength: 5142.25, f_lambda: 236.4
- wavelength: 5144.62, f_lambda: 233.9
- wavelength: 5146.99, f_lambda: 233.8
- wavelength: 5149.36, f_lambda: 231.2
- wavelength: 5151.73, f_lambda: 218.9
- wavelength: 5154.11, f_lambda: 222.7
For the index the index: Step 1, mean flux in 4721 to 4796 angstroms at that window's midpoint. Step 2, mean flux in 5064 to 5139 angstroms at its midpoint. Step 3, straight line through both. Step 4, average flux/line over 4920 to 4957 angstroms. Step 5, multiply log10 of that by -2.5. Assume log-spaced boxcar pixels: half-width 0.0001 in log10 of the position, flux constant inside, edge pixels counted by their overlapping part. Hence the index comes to -0.13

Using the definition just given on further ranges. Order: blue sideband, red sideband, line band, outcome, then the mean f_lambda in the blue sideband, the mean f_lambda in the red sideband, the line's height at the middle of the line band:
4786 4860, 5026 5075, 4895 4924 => -0.03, 267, 273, 269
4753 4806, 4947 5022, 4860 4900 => 0.02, 276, 284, 280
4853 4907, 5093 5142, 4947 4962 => -0.12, 273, 232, 260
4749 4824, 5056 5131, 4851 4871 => 0.04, 275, 245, 268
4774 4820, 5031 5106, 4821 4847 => 0.06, 276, 263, 274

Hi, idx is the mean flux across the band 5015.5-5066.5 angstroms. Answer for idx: 276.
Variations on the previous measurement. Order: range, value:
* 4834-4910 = 270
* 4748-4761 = 276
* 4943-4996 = 288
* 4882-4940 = 278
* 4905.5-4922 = 276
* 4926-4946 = 276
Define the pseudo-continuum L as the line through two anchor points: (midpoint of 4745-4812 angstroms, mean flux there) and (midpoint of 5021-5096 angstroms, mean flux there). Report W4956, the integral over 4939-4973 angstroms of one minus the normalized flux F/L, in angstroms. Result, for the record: -2.37 angstroms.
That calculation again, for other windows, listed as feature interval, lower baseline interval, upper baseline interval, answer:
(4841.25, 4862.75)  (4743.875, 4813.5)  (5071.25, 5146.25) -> 1.0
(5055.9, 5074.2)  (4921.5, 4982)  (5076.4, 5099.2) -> -0.5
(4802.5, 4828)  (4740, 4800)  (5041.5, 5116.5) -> 0.0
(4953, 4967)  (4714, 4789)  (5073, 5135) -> -2.6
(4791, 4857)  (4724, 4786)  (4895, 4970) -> 0.1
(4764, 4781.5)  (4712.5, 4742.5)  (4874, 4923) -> -3.4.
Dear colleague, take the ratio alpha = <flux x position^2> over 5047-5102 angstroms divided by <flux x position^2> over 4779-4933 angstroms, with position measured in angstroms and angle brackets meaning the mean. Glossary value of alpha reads 1.05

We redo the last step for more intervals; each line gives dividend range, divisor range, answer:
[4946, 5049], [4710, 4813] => 1.22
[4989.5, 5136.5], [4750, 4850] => 1.07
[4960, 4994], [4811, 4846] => 1.15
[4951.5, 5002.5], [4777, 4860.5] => 1.14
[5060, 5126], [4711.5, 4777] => 1.16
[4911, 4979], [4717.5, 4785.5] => 1.21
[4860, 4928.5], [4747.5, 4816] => 1.05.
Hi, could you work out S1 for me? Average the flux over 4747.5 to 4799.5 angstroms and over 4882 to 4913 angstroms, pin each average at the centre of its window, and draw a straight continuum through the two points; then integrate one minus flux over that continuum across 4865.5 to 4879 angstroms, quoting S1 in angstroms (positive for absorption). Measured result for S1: 0.2 angstroms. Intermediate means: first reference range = 276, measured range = 276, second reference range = 281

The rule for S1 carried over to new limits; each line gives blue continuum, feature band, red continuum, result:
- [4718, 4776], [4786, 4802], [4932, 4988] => -1.1 angstroms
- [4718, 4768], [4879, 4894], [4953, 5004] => -0.7 angstroms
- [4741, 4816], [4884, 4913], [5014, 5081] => -0.9 angstroms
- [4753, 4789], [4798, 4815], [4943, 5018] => 0.3 angstroms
